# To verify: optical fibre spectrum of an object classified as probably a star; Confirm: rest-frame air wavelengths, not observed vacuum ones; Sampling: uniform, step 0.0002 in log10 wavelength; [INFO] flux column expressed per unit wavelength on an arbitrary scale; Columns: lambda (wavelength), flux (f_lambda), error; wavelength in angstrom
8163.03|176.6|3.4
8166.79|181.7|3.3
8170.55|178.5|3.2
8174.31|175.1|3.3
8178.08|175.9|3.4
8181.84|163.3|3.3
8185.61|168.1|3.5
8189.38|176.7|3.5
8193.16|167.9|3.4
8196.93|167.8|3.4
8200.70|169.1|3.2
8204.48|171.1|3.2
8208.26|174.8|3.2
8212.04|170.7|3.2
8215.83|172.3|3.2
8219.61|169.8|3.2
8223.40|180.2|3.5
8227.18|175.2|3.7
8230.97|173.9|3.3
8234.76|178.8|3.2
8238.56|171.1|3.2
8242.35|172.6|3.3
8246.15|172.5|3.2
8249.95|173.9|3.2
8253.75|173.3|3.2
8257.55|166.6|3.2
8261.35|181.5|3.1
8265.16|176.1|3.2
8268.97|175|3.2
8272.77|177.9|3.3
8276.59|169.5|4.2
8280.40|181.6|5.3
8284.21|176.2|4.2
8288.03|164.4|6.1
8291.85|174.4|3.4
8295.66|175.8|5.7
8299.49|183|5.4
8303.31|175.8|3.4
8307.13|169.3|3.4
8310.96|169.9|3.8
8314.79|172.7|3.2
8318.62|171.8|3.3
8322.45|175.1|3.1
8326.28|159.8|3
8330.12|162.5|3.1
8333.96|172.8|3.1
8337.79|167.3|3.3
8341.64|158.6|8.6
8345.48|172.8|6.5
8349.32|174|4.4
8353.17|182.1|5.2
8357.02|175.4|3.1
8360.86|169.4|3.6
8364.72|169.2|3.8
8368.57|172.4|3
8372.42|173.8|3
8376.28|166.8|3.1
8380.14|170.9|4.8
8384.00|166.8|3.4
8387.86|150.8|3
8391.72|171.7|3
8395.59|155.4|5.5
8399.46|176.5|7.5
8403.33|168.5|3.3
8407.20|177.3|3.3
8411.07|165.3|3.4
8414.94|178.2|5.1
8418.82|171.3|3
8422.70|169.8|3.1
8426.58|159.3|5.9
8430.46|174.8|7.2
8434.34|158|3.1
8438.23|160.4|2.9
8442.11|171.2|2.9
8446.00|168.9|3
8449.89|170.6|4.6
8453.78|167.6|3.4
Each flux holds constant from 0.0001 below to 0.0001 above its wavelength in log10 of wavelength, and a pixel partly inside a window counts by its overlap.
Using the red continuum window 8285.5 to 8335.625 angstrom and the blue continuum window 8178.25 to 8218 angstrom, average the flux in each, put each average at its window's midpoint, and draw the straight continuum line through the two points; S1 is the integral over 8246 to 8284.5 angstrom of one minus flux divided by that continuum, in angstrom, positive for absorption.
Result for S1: -0.9 angstrom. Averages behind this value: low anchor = 170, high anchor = 171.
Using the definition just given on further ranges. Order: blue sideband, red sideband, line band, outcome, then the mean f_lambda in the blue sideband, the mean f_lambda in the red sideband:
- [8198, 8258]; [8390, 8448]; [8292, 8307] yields -0.5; 173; 168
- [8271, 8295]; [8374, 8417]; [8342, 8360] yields -0.4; 174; 168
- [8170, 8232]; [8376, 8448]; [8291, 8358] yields -0.9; 172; 167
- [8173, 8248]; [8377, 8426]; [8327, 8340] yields 0.2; 172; 168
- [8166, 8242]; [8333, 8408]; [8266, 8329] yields -0.8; 173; 169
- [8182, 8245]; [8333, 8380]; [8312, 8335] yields 0.3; 172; 171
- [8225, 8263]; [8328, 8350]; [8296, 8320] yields -0.6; 174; 168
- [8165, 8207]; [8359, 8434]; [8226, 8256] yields -0.4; 172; 169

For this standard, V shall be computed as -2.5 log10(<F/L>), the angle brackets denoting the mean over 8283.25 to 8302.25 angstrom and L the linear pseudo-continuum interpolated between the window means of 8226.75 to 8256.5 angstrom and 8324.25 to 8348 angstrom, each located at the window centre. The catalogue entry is -0.03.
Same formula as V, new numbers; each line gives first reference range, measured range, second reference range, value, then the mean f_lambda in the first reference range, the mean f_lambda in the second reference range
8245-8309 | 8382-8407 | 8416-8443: 0.017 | 175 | 167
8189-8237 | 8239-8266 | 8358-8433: -0.010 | 173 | 169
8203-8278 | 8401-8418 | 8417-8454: -0.028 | 174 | 167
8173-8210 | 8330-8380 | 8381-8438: -0.017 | 171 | 167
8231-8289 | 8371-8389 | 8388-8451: 0.022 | 174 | 168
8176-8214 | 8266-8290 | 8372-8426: -0.028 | 171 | 168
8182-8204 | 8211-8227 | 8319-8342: -0.029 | 169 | 167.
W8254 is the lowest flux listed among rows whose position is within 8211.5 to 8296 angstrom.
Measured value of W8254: 164.4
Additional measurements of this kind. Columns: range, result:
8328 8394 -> 150.8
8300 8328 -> 159.8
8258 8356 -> 158.6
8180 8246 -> 163.3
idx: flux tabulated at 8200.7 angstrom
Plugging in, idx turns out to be 169.1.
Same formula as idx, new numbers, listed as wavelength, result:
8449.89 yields 170.6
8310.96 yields 169.9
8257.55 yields 166.6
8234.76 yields 178.8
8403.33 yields 168.5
